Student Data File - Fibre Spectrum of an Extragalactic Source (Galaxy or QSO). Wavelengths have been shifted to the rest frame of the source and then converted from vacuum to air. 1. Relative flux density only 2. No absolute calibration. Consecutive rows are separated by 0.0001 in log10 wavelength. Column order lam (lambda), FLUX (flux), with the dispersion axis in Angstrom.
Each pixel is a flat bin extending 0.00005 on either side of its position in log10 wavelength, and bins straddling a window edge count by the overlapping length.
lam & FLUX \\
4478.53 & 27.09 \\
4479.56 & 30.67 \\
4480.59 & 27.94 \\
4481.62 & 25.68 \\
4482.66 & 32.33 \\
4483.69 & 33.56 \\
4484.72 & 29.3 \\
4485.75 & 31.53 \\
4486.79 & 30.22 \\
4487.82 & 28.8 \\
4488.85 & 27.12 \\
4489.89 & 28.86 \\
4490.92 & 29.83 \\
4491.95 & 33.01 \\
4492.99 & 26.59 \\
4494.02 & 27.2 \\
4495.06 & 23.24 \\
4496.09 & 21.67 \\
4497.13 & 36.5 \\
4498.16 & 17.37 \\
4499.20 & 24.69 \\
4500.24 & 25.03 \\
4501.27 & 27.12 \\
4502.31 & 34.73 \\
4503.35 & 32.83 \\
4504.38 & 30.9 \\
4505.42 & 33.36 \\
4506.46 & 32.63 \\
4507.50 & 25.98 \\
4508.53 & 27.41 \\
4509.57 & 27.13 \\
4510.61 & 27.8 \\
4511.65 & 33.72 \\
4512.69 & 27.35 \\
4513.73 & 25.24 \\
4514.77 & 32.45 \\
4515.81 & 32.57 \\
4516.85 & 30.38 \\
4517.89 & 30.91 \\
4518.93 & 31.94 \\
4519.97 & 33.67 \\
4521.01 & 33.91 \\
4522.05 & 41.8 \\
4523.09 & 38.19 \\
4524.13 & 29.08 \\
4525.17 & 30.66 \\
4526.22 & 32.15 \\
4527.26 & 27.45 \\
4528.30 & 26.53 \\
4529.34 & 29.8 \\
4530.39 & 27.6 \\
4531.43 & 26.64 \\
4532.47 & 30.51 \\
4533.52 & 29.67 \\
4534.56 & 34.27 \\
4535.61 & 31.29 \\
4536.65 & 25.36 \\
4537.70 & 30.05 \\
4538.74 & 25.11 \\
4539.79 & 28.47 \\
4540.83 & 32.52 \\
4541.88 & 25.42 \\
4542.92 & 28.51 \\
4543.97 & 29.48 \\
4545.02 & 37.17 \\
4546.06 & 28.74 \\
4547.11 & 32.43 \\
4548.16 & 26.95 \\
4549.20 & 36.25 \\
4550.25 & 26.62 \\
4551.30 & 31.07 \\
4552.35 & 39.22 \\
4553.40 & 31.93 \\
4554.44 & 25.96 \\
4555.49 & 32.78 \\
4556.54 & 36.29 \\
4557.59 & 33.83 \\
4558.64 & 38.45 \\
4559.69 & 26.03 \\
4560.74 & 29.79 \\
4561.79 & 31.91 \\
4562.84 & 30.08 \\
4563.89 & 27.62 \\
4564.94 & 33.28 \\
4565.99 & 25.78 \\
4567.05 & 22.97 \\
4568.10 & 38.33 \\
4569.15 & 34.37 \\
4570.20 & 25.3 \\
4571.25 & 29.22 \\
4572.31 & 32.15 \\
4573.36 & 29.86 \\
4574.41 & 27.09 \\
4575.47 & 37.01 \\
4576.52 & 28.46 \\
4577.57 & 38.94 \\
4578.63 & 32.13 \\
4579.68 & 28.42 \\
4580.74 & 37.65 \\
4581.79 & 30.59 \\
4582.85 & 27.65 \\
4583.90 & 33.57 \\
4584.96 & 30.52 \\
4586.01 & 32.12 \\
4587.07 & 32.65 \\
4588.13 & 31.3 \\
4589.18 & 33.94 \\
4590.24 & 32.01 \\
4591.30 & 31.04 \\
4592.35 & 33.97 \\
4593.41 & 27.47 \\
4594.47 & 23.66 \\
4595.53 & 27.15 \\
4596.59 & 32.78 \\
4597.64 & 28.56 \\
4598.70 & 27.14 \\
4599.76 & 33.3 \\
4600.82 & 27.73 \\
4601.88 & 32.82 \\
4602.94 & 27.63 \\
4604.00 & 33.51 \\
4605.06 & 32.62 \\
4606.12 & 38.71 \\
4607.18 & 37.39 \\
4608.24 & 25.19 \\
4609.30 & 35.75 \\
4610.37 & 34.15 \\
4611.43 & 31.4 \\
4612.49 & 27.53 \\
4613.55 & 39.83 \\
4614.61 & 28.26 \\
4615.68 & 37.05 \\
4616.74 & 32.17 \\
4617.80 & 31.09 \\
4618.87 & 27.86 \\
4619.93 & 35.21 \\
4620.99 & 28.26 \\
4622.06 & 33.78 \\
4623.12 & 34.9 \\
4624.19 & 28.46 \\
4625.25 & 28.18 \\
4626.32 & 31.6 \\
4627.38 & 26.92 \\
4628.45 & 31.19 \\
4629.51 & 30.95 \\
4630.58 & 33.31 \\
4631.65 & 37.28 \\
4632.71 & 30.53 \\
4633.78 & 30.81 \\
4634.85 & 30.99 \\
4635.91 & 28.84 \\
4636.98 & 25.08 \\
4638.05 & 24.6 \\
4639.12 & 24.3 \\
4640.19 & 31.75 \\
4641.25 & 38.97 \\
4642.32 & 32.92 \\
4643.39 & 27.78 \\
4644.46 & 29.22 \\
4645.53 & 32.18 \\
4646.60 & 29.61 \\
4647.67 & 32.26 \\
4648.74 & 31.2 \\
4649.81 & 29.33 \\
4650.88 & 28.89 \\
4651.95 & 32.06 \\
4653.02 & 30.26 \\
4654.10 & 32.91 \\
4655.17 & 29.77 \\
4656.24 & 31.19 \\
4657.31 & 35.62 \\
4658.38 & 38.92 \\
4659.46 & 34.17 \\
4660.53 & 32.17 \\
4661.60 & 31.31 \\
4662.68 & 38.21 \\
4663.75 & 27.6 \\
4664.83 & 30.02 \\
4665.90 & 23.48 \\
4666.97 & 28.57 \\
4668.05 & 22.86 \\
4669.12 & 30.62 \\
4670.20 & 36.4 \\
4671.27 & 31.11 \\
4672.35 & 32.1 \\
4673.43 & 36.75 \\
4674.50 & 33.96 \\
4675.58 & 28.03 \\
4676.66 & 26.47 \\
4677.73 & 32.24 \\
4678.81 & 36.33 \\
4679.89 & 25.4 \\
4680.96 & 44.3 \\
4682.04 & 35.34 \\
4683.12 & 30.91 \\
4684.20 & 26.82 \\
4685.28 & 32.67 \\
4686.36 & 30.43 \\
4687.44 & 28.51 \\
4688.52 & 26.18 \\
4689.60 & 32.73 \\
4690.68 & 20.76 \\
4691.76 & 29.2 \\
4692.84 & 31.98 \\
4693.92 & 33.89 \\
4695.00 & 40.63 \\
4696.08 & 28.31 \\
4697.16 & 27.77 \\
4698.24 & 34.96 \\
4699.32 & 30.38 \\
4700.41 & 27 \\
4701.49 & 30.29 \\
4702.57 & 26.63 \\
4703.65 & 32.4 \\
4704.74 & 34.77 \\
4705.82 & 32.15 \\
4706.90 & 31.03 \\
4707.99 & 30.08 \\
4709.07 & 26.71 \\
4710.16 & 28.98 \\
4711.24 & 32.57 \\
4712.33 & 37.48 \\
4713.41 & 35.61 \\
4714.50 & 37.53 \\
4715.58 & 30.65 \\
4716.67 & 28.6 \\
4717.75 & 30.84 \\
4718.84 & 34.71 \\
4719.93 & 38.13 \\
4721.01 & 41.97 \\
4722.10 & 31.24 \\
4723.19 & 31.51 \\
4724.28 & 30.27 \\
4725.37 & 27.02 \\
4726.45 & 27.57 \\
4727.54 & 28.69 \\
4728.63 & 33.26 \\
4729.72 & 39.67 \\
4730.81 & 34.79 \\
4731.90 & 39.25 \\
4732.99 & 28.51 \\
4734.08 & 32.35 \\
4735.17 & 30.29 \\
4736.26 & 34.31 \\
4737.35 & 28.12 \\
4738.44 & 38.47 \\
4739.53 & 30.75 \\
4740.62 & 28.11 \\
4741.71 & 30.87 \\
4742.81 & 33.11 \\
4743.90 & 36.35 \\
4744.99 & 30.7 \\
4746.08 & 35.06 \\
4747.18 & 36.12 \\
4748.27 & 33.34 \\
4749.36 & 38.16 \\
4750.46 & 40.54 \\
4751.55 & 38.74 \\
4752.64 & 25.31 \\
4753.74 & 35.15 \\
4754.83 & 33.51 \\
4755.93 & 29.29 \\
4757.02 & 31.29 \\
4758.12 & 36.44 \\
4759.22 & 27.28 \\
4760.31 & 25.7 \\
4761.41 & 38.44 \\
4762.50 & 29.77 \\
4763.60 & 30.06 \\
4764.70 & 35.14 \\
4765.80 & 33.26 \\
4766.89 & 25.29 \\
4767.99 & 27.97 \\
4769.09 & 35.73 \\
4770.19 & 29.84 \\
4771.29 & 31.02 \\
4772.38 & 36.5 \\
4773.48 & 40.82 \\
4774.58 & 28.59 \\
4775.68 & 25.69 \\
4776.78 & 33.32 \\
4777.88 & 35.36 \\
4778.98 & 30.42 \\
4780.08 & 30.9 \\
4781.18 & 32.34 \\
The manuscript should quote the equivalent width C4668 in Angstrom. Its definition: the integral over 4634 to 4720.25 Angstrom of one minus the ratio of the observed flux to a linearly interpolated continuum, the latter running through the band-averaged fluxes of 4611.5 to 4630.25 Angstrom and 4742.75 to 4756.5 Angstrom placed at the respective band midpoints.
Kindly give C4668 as 3.8 Angstrom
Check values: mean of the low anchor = 31.4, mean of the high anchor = 34.3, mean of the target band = 31.2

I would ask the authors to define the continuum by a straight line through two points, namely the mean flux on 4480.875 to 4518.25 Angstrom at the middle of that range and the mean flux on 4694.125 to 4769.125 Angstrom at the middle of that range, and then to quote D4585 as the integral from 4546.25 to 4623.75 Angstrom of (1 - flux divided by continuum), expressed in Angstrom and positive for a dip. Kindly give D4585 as -3.2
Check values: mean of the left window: 29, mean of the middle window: 31.5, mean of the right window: 32.4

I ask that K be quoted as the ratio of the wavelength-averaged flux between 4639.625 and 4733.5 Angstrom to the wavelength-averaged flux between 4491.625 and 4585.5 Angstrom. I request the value 1.04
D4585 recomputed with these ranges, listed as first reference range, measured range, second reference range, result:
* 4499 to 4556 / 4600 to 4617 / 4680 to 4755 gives -0.75 Angstrom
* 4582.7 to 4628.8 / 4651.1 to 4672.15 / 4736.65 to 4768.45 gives 0.26 Angstrom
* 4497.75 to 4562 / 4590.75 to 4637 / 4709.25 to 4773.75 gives 0.20 Angstrom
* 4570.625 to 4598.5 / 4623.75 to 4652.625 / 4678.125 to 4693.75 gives 0.59 Angstrom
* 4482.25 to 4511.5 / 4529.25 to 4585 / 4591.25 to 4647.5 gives -1.58 Angstrom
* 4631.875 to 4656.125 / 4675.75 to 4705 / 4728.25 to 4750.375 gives 0.94 Angstrom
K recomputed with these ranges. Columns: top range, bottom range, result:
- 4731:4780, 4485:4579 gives 1.08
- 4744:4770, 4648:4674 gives 1.04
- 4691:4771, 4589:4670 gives 1.04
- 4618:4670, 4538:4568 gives 1.01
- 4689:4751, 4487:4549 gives 1.09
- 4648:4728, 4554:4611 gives 1.01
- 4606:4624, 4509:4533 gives 1.06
